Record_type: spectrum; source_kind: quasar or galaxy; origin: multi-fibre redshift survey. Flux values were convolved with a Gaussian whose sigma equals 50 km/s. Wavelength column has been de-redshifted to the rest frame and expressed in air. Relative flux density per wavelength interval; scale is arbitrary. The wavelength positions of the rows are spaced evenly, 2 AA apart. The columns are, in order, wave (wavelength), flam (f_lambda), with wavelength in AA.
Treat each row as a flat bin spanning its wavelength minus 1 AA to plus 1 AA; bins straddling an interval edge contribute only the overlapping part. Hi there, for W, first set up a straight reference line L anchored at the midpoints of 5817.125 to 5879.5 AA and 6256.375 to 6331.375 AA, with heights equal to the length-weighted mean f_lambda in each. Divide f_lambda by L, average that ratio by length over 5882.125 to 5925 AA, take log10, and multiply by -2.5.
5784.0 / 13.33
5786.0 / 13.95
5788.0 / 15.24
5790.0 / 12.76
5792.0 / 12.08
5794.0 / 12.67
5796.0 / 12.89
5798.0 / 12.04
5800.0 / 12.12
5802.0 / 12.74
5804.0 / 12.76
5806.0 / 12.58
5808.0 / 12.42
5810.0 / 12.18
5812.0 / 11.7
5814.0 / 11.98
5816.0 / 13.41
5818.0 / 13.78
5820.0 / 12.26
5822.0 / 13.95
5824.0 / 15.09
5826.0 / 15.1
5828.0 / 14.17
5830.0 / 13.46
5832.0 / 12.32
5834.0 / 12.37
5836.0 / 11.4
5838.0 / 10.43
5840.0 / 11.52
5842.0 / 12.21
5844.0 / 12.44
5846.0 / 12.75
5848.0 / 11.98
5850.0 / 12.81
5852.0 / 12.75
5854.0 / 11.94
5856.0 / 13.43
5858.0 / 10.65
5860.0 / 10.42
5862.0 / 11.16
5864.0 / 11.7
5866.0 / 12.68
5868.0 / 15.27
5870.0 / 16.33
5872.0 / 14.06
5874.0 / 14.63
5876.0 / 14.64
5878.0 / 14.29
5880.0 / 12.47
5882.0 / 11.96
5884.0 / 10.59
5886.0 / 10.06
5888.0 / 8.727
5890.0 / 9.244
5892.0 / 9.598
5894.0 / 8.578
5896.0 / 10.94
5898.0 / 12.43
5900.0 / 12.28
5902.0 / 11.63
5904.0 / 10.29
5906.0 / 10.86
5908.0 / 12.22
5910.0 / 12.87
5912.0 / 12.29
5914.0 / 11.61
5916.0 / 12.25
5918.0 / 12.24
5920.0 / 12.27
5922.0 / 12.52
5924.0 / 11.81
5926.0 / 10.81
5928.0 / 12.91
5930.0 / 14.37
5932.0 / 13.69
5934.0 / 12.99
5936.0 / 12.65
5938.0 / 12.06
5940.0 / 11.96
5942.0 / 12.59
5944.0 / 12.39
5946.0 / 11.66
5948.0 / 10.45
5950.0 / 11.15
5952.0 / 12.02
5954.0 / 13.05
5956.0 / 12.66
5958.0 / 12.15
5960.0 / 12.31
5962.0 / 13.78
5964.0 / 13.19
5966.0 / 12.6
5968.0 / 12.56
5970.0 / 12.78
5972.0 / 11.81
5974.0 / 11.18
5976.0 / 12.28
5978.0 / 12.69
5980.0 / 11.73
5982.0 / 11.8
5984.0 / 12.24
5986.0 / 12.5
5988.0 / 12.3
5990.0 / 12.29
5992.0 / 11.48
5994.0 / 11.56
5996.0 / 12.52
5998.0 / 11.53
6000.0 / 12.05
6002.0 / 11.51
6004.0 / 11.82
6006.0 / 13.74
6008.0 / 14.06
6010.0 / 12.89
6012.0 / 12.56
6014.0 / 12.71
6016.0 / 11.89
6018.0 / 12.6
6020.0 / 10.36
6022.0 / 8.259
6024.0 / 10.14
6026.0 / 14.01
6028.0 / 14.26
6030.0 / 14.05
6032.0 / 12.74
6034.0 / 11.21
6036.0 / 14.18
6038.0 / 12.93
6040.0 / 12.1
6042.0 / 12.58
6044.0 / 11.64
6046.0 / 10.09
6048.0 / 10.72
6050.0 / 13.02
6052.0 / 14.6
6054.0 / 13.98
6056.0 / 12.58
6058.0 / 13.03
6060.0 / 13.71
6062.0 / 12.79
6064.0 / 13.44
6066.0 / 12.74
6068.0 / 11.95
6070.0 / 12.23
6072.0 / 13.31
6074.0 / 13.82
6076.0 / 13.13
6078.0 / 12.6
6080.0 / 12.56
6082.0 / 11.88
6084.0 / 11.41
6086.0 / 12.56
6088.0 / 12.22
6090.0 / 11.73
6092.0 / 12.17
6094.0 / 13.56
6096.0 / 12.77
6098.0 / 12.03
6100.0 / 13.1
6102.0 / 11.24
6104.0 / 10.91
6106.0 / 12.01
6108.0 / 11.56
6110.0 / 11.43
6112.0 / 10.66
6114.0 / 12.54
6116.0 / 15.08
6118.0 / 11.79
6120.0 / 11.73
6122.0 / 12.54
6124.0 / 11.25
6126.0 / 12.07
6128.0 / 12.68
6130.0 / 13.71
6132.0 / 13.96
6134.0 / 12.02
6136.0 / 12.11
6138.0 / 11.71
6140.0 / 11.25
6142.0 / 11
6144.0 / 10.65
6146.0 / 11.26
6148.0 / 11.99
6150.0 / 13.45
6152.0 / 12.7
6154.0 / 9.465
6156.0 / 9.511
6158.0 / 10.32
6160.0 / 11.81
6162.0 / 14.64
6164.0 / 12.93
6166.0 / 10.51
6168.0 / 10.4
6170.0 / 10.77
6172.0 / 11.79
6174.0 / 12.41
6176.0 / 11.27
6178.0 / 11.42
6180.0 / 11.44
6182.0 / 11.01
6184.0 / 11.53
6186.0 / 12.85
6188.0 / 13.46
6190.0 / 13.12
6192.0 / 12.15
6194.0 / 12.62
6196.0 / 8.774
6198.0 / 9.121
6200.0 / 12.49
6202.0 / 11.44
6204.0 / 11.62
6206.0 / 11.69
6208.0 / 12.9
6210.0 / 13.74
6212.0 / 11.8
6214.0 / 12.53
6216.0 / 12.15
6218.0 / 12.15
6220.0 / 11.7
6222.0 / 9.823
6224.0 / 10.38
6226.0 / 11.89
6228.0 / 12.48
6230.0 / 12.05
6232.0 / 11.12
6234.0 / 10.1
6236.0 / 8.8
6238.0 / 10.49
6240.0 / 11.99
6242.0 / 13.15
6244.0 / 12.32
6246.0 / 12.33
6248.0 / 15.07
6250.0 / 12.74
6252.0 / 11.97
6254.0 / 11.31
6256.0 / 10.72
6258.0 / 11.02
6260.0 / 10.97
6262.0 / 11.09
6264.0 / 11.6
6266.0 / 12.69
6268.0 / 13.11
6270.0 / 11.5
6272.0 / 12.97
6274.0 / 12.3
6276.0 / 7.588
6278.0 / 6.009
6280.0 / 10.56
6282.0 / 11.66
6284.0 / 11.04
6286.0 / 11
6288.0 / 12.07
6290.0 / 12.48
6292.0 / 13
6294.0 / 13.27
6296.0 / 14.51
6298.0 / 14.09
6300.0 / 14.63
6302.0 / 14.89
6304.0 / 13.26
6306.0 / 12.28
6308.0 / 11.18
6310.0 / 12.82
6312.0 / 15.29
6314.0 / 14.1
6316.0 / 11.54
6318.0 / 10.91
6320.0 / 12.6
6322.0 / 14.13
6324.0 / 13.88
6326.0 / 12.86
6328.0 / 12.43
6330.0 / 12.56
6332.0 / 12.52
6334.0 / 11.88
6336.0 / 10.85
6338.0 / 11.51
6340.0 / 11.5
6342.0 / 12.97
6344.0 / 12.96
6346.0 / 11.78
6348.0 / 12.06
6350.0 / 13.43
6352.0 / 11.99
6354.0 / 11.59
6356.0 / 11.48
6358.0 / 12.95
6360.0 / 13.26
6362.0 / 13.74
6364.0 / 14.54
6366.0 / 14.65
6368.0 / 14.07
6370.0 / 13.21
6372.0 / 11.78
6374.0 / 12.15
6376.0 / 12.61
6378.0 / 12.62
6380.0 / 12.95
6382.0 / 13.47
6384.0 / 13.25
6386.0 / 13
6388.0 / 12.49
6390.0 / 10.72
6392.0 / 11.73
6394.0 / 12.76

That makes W 0.15 mag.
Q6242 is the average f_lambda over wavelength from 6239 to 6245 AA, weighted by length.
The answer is 12.5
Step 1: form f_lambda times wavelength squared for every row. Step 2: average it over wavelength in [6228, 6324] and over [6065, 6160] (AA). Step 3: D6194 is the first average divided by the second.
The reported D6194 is 1.05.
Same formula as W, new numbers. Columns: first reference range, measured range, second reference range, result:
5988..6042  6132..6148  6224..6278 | 0.03 mag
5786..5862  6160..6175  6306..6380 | 0.07 mag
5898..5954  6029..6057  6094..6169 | -0.05 mag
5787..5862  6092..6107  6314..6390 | 0.03 mag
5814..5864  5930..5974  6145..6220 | -0.01 mag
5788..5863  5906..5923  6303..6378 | 0.03 mag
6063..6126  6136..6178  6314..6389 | 0.08 mag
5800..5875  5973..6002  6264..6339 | 0.06 mag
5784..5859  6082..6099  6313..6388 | 0.04 mag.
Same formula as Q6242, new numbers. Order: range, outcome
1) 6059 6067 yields 13.2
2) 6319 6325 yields 13.5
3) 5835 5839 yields 10.9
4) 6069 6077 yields 13.1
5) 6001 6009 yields 12.8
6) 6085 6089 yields 12.4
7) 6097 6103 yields 12.1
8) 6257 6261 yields 11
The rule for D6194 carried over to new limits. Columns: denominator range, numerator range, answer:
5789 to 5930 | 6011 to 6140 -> 1.08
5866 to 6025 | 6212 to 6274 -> 1.07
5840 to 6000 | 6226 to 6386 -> 1.15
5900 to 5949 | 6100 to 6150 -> 1.06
